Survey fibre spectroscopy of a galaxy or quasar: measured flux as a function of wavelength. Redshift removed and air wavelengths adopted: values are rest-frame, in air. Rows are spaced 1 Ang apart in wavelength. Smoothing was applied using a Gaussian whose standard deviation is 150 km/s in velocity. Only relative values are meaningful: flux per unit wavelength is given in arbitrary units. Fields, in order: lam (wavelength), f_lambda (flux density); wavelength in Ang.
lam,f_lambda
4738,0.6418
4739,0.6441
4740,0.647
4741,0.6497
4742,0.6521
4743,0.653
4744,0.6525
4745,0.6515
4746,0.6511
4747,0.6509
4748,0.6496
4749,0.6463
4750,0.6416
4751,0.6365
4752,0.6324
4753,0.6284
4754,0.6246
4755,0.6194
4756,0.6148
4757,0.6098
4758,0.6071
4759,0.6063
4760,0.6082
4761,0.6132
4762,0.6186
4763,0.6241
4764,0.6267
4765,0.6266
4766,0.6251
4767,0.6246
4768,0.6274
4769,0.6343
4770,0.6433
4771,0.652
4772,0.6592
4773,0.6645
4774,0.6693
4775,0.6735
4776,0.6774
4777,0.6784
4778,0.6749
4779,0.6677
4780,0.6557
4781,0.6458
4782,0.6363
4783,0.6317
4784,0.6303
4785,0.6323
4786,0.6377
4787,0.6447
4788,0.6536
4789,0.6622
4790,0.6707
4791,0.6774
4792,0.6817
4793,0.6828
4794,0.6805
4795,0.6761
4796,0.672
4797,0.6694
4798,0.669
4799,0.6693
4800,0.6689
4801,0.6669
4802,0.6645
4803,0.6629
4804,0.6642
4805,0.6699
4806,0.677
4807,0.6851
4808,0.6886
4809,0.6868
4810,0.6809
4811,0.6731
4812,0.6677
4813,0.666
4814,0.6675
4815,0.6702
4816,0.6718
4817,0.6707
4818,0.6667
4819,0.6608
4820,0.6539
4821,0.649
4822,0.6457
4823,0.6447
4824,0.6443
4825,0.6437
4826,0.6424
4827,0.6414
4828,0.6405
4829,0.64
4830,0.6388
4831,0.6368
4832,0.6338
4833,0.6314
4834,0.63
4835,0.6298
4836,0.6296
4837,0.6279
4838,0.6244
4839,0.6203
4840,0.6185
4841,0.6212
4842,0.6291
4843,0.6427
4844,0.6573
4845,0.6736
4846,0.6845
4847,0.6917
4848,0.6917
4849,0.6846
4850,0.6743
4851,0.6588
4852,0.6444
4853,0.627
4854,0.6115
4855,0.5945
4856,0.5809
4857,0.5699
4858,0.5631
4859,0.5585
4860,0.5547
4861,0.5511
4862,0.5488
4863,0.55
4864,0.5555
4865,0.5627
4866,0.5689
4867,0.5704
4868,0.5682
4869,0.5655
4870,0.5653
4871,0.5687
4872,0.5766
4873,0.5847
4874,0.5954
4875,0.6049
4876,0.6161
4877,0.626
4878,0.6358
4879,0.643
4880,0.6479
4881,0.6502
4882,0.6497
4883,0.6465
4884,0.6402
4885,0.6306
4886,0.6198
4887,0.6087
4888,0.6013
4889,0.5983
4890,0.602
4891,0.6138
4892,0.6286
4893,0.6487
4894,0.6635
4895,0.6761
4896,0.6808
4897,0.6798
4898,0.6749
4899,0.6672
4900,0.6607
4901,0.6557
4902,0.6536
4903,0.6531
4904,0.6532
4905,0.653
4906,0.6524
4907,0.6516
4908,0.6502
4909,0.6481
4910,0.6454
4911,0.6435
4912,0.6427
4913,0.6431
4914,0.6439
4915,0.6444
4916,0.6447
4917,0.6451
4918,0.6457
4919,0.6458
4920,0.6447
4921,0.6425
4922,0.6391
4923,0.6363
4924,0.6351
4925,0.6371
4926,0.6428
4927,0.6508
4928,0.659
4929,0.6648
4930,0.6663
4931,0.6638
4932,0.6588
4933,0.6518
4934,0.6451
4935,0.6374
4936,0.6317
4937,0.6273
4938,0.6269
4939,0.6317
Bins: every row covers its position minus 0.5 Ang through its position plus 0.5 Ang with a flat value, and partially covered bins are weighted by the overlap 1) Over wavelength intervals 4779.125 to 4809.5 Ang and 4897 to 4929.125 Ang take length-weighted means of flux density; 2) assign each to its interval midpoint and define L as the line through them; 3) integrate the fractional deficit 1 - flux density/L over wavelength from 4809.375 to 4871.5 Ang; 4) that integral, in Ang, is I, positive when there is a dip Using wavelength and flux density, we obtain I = 3.0 Ang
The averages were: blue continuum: 0.664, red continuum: 0.649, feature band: 0.627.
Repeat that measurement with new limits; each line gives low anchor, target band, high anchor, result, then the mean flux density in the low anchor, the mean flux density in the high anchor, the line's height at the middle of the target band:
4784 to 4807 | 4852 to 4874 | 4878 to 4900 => 2.5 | 0.666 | 0.642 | 0.648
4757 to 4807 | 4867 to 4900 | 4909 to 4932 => 1.2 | 0.652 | 0.647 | 0.648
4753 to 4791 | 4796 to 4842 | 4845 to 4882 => -2.3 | 0.64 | 0.606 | 0.622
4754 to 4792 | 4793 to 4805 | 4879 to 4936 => -0.5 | 0.642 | 0.646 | 0.642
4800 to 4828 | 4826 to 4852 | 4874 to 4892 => 0.1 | 0.664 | 0.625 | 0.65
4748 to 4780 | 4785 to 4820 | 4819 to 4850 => -1.5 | 0.638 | 0.646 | 0.642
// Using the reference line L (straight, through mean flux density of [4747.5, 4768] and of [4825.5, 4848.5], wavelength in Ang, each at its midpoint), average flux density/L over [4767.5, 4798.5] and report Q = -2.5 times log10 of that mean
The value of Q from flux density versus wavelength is -0.049 mag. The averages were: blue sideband 0.624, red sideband 0.642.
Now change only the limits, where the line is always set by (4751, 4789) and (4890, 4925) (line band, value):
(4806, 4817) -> -0.06 mag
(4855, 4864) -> 0.15 mag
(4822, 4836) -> 0.01 mag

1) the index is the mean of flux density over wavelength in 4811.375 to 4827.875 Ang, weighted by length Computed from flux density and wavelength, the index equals 0.656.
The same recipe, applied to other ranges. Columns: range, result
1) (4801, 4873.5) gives 0.631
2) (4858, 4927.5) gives 0.624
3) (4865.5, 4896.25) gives 0.615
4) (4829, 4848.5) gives 0.643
